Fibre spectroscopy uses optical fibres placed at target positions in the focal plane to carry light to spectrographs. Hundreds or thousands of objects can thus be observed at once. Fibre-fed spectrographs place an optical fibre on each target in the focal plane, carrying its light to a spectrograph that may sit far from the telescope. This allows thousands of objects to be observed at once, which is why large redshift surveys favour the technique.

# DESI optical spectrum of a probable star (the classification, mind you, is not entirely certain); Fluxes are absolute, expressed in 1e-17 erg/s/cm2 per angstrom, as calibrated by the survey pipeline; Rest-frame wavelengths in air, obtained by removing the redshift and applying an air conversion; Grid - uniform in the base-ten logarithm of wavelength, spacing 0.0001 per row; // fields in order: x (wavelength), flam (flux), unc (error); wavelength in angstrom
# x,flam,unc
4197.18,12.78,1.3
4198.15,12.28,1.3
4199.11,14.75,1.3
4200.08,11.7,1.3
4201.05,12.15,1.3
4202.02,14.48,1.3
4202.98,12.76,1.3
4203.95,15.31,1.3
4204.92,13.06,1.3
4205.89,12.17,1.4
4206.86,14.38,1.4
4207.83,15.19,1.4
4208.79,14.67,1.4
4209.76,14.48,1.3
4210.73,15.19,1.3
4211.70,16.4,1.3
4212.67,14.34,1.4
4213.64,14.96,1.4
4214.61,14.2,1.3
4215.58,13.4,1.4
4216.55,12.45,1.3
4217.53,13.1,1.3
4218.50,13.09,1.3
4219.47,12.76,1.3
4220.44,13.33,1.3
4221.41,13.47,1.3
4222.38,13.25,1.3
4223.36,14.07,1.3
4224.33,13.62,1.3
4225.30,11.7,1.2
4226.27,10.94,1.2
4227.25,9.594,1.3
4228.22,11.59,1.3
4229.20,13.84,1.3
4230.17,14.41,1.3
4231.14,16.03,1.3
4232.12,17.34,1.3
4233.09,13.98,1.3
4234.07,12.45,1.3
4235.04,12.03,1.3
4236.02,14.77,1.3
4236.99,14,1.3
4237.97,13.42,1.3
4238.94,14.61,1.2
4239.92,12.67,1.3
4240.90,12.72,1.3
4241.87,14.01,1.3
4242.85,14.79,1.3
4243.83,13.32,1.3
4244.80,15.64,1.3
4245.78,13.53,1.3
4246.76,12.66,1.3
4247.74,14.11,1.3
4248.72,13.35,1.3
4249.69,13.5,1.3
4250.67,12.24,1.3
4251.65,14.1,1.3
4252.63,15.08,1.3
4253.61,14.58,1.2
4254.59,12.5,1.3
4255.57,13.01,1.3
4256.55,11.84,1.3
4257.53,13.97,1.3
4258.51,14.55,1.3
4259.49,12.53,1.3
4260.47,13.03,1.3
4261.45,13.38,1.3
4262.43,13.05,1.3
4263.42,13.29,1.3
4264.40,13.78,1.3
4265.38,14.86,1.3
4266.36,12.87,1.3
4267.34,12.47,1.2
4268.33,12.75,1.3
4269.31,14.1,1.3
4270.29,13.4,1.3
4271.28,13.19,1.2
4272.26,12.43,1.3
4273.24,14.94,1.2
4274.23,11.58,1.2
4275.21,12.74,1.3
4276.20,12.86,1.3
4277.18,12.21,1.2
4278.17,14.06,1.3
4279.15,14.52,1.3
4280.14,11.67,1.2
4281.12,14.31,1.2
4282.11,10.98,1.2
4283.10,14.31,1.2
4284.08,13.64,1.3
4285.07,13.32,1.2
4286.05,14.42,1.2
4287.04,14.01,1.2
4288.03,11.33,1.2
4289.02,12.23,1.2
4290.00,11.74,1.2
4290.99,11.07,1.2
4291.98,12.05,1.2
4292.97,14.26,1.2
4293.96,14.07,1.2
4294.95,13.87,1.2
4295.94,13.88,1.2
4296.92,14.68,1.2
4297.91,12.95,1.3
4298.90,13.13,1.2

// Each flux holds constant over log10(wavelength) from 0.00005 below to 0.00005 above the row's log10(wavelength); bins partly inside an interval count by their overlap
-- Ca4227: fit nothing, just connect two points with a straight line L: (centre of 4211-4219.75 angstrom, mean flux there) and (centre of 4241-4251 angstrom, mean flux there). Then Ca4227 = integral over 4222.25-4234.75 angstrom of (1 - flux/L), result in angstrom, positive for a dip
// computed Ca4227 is 0.5 angstrom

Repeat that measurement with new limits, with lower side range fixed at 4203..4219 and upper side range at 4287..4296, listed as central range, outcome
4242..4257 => -0.2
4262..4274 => -0.2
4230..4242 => -0.3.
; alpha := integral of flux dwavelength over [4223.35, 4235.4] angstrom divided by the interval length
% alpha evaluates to 13.2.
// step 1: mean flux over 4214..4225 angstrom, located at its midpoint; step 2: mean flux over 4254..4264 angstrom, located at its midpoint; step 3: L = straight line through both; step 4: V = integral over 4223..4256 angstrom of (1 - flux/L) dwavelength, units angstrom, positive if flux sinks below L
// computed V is -0.76 angstrom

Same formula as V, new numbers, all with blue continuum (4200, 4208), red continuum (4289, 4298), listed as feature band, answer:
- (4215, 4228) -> 0.7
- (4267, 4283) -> 0.2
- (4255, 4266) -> -0.1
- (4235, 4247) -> -0.4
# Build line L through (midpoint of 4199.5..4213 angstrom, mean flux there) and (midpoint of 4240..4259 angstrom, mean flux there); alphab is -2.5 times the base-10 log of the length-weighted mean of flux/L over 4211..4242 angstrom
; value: 0.03 mag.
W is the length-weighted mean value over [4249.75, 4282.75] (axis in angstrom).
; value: 13.2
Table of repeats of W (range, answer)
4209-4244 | 13.6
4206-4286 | 13.5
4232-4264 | 13.6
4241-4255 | 13.8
